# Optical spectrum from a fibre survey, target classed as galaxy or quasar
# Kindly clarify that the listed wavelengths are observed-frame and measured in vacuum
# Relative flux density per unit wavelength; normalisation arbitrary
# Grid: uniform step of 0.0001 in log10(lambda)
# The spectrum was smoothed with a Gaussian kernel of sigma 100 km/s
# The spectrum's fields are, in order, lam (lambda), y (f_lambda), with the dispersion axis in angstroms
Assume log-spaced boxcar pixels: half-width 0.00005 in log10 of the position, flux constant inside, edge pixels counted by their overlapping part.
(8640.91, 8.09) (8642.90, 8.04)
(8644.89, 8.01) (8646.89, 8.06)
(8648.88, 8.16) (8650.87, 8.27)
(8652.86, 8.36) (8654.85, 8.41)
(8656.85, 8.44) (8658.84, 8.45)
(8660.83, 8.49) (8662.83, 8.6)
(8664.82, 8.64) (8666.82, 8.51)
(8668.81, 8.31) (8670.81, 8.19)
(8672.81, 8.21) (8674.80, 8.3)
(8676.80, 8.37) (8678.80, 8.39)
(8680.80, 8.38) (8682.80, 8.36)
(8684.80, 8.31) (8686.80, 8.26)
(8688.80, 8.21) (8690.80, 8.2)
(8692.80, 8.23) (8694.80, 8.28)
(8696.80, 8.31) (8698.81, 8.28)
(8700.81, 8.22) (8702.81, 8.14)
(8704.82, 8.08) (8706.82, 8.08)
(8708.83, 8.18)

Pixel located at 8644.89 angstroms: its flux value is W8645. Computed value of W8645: 8.01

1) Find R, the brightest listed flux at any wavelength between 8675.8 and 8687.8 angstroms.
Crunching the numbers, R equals 8.39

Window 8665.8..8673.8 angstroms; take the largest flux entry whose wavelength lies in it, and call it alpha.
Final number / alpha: 8.51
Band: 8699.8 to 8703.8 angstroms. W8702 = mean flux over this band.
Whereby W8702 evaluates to 8.19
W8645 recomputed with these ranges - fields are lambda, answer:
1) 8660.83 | 8.49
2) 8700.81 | 8.22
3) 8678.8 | 8.39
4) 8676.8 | 8.37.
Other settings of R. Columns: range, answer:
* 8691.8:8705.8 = 8.31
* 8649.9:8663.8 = 8.6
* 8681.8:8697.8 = 8.36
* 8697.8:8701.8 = 8.28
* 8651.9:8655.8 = 8.41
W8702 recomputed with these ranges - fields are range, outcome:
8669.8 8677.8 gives 8.26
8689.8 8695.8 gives 8.24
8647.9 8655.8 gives 8.31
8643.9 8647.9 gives 8.02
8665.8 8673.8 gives 8.3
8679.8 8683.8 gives 8.37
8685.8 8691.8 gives 8.23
